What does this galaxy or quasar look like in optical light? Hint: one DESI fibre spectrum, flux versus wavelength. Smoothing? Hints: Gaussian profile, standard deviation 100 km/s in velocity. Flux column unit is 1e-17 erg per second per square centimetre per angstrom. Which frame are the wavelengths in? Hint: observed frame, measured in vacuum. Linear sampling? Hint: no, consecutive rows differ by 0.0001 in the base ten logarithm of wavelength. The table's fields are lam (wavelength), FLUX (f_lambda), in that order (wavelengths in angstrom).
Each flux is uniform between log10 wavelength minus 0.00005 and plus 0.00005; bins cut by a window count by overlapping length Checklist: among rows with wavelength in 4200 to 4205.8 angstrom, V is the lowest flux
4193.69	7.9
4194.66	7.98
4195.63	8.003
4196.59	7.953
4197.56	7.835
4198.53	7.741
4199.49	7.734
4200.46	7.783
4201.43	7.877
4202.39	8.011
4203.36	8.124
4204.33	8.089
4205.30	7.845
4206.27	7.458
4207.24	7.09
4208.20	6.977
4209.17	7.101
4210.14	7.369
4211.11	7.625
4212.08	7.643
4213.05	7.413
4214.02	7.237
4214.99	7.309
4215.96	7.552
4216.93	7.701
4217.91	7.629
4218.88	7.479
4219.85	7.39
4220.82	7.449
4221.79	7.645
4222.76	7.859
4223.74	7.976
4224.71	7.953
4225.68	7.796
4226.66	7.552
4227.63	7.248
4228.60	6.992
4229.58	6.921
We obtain 7.783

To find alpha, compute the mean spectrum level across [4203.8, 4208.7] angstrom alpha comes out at 7.5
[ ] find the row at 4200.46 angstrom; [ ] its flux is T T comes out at 7.783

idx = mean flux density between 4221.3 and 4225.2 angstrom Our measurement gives 7.86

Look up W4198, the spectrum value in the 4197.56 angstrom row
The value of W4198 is 7.835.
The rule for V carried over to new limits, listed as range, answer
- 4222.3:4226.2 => 7.796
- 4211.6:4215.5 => 7.237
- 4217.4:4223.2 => 7.39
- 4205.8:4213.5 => 6.977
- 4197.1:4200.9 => 7.734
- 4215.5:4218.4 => 7.552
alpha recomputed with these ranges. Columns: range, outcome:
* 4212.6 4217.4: 7.45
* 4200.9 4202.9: 7.95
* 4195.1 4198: 7.93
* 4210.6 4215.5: 7.45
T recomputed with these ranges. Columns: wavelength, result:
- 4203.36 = 8.124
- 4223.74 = 7.976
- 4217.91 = 7.629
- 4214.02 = 7.237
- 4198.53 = 7.741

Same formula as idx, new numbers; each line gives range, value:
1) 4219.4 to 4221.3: 7.43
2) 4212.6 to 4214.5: 7.32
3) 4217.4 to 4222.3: 7.52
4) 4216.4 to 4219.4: 7.59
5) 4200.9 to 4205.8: 7.98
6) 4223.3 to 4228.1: 7.71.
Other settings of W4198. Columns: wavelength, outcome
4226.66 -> 7.552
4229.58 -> 6.921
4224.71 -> 7.953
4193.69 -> 7.9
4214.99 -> 7.309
